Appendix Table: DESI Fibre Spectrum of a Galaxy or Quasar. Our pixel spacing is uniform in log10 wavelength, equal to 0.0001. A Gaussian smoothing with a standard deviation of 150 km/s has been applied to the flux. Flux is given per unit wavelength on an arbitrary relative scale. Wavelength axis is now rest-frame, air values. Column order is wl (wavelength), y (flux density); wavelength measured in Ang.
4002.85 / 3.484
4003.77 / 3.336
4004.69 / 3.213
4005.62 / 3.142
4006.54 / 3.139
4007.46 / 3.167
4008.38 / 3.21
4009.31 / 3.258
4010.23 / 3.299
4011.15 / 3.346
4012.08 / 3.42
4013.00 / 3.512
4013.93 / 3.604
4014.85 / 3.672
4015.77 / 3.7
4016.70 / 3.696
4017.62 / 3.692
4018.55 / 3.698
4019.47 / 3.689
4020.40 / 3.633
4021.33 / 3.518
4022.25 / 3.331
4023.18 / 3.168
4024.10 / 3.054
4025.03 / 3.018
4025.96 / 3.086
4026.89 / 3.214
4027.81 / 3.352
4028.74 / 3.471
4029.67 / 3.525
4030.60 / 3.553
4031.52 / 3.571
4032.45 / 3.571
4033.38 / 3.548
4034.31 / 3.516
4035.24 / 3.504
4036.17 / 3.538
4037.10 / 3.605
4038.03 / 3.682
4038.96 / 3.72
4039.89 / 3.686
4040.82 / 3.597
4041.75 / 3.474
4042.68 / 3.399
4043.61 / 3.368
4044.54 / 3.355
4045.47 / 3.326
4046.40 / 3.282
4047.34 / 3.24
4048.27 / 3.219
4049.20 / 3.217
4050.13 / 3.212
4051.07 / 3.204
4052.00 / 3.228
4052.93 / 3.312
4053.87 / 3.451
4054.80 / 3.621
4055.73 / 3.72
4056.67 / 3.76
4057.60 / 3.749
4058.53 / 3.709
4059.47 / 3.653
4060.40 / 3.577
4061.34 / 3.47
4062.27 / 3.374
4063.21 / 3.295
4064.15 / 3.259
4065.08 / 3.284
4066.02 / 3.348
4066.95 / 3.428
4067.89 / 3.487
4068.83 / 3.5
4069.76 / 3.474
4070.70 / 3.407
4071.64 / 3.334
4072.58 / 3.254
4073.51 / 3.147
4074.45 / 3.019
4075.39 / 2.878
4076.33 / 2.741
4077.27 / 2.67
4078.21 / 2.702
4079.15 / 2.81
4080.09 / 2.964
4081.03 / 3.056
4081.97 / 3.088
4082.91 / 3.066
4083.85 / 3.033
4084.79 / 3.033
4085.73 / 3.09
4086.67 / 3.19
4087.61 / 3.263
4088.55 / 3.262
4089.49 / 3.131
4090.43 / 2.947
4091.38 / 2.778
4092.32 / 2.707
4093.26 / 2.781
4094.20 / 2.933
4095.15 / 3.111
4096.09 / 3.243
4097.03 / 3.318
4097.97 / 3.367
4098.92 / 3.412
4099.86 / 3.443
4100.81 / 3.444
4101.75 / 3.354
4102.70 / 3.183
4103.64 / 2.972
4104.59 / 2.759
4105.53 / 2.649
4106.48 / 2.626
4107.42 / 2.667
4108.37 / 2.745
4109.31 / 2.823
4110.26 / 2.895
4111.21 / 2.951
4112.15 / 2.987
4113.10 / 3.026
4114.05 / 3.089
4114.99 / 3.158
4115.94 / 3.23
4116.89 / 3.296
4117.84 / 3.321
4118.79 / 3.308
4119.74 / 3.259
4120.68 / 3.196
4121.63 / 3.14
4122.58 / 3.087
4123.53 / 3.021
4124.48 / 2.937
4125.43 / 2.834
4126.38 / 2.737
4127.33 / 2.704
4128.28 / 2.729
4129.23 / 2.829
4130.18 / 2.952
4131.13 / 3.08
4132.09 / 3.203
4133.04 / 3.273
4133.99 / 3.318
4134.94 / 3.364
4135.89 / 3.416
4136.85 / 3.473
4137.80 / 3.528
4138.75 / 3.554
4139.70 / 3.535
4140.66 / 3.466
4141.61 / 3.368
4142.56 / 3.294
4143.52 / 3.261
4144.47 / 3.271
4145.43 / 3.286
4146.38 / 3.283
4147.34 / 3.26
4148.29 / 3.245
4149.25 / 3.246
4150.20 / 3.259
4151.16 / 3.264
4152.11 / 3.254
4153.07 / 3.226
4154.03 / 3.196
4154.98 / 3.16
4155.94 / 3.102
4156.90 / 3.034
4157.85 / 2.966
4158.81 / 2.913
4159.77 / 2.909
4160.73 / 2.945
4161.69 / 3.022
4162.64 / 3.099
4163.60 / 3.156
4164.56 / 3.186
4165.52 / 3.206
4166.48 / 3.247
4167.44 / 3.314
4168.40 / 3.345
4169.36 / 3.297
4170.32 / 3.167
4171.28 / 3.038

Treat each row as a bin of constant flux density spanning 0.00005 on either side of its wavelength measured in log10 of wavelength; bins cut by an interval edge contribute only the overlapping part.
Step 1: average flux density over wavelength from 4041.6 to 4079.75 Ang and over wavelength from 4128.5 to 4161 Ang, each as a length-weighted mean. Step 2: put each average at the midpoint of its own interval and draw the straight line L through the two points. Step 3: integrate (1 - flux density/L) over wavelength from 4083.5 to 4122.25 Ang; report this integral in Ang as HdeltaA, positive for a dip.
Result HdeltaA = 2.3 Ang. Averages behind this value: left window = 3.31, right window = 3.22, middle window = 3.08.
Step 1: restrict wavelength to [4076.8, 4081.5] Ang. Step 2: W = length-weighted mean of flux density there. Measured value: 2.84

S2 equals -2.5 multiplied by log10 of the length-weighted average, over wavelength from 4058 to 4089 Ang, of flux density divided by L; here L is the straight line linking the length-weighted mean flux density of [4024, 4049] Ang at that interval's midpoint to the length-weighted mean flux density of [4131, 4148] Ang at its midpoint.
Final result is 0.063 mag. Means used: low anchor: 3.43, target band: 3.21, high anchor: 3.35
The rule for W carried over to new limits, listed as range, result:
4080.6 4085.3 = 3.06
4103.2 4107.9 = 2.73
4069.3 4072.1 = 3.4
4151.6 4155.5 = 3.21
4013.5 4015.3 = 3.65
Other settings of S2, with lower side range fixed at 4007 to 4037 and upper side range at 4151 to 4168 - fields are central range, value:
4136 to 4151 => -0.07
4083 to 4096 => 0.09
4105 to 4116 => 0.12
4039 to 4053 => 0.01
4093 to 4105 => 0.03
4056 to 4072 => -0.04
